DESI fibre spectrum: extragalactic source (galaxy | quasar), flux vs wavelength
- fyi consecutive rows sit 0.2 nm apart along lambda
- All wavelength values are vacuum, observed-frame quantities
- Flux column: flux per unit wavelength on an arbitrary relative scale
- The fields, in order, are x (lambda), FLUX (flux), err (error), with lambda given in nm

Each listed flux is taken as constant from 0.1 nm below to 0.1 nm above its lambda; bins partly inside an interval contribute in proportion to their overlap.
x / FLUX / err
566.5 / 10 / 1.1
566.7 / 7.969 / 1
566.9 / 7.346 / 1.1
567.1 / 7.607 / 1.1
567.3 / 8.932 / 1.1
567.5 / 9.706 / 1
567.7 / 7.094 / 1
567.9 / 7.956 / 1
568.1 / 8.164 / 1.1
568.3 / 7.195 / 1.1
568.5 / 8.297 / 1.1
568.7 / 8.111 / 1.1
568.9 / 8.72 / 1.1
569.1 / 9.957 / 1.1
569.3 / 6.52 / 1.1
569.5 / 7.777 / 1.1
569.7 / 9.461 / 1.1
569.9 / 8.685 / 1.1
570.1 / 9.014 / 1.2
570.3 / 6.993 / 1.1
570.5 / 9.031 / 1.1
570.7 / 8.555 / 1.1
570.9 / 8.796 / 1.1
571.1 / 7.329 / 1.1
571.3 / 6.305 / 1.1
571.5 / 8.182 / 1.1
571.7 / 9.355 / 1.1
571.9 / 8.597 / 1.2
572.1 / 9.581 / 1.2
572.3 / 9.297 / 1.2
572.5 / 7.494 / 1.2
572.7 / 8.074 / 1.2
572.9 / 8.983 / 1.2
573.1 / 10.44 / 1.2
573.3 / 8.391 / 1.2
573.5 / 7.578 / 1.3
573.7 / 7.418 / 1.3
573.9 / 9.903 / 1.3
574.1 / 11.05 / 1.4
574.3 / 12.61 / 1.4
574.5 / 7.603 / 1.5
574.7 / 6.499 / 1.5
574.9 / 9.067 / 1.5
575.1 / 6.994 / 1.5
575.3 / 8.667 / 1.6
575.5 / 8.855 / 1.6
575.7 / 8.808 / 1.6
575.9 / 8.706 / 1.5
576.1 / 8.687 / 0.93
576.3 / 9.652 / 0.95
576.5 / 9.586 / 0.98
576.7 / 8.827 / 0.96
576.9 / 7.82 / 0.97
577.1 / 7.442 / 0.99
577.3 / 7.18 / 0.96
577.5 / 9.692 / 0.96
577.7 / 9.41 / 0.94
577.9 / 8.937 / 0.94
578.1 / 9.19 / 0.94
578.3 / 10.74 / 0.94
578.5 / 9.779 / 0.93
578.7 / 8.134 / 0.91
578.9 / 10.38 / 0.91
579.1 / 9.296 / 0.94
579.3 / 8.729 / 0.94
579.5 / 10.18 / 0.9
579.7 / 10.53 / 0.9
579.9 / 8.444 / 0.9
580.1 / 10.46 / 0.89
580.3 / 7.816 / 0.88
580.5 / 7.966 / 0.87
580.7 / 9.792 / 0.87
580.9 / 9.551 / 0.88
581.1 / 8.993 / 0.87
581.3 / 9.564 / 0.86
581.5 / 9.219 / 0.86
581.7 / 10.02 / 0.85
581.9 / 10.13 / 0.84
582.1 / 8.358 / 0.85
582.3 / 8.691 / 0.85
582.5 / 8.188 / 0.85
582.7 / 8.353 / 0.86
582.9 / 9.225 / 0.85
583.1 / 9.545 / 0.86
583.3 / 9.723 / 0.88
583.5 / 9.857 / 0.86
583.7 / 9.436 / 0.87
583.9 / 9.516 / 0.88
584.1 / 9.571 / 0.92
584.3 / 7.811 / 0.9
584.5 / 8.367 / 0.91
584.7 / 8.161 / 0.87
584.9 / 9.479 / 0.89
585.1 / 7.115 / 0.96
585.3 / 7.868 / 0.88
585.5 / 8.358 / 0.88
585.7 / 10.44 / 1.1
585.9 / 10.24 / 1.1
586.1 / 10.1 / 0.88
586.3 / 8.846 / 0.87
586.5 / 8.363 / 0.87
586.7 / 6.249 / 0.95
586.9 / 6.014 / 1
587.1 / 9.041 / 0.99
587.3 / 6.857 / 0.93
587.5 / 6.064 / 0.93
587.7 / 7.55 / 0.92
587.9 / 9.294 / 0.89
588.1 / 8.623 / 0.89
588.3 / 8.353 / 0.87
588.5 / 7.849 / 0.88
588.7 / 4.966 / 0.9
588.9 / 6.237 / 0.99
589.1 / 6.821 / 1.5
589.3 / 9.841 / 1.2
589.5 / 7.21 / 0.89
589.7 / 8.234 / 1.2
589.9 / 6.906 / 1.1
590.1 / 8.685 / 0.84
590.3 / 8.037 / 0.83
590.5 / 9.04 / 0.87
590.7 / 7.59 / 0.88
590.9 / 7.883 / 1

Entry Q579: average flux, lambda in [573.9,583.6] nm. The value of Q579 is 9.11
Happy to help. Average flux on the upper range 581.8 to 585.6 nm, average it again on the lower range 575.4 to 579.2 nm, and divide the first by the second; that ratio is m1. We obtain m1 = 0.98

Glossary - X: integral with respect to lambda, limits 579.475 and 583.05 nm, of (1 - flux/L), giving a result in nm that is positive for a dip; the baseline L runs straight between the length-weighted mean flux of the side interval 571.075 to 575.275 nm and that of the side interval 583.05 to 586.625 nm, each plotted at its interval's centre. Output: -0.112 nm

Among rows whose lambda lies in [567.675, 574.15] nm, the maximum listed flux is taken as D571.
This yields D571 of 11.05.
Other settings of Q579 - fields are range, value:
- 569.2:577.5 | 8.55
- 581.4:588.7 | 8.59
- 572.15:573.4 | 8.81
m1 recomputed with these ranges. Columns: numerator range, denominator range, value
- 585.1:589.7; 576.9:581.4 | 0.87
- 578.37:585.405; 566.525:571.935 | 1.11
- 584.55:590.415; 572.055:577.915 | 0.91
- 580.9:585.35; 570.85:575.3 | 1.04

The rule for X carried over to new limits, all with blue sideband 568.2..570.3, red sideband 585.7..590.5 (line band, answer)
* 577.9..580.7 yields -0.43 nm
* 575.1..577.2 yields -0.12 nm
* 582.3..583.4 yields -0.13 nm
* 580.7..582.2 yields -0.26 nm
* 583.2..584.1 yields -0.18 nm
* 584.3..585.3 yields -0.03 nm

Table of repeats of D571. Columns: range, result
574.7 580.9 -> 10.74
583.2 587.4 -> 10.44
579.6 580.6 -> 10.53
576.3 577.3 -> 9.586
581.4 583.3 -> 10.13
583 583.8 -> 9.857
